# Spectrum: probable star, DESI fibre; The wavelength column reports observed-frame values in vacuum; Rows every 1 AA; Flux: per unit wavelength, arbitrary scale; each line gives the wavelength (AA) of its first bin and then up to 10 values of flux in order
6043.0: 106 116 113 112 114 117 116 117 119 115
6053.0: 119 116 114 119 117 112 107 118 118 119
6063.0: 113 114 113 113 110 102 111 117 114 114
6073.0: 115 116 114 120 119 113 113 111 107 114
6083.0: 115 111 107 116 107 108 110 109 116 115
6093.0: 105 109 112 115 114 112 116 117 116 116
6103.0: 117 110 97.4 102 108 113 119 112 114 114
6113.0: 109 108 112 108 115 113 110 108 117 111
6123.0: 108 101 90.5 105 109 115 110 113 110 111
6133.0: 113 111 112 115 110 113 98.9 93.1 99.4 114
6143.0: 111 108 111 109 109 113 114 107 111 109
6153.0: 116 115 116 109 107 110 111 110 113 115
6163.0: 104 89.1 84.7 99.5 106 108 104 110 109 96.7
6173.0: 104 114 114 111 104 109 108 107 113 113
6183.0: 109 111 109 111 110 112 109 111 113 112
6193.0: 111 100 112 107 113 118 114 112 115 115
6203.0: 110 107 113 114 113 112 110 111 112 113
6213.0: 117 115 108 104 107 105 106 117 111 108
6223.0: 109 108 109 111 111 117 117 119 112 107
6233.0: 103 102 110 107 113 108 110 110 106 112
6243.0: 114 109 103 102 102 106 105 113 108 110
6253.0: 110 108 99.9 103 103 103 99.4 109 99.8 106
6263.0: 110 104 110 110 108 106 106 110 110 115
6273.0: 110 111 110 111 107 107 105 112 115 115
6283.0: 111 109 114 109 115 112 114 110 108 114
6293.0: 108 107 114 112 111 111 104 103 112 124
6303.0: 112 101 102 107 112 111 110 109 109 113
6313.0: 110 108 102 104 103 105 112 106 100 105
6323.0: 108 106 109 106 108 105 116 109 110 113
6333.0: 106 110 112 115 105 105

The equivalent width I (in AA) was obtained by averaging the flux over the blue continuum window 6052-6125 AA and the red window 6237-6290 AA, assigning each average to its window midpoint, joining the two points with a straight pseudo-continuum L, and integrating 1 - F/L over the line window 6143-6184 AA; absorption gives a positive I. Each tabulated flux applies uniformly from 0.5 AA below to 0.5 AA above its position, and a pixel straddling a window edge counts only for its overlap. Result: 0.9 AA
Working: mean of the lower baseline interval 112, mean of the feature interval 108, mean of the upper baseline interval 108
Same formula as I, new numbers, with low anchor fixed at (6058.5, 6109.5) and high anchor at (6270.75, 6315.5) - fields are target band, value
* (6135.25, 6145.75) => 0.4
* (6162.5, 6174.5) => 1.0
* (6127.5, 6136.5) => 0.0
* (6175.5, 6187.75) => 0.2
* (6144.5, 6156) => 0.0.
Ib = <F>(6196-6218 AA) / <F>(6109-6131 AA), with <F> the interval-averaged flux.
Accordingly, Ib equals 1.02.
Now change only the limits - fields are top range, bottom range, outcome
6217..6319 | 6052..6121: 0.97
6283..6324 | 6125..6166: 1.00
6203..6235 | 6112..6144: 1.02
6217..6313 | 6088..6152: 0.99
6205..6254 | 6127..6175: 1.01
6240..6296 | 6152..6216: 0.99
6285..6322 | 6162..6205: 1.01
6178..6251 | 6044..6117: 0.97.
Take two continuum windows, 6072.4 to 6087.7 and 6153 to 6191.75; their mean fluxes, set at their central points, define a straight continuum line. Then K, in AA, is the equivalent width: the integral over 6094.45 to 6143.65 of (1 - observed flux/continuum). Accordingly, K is 0.4 AA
